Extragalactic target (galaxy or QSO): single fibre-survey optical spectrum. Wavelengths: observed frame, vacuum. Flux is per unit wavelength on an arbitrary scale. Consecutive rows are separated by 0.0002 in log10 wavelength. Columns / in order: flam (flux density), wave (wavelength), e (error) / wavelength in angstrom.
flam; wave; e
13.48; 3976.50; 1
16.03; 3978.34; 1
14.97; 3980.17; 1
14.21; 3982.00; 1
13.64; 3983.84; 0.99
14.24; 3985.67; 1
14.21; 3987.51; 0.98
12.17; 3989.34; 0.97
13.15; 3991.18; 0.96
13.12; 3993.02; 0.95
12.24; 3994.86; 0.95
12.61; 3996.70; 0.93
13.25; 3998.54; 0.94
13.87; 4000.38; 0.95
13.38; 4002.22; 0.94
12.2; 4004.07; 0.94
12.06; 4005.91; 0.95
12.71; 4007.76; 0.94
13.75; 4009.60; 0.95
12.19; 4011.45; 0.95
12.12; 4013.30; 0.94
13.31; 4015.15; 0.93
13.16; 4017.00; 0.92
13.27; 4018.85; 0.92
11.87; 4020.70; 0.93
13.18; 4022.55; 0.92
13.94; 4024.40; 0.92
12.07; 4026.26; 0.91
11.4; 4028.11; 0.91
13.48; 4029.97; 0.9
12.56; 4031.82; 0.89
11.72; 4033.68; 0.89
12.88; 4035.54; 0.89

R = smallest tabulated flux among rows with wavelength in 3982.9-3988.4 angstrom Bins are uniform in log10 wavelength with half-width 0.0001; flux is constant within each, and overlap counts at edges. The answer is 13.64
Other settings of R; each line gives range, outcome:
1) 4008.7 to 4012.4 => 12.19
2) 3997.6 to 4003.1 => 13.25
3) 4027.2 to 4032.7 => 11.4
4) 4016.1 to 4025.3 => 11.87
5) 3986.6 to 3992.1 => 12.17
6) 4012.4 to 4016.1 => 12.12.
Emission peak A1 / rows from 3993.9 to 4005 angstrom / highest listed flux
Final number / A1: 13.87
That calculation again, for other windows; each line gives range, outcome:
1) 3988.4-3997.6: 13.15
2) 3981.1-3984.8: 14.21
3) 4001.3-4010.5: 13.75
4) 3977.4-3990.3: 16.03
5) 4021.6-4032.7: 13.94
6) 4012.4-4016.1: 13.31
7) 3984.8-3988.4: 14.24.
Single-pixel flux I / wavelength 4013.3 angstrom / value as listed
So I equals 12.12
